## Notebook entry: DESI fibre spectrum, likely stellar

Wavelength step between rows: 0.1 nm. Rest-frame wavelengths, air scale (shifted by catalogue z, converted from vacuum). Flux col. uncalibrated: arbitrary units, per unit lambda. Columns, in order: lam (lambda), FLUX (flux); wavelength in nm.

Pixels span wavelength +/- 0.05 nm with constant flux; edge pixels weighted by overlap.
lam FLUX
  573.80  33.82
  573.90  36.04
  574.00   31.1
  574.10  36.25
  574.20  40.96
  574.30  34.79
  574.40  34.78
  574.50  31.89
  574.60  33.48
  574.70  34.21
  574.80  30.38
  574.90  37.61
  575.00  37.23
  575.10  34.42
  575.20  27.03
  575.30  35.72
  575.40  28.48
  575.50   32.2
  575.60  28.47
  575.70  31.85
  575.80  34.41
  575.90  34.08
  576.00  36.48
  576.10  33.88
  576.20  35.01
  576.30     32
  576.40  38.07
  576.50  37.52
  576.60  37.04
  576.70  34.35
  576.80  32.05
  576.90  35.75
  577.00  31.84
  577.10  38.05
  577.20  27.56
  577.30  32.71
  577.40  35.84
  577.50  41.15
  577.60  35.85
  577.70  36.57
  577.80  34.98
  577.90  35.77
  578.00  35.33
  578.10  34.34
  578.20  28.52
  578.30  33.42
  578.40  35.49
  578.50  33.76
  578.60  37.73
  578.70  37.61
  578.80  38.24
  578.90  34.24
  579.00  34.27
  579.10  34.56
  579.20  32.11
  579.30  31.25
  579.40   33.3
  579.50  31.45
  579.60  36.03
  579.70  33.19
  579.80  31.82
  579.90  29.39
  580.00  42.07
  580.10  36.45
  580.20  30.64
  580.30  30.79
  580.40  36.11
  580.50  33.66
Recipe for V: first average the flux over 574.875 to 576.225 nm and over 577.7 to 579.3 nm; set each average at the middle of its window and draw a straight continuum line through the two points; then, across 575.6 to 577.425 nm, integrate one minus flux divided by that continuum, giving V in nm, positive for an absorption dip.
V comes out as -0.03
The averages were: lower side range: 33.2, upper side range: 34.6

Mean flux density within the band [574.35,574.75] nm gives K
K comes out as 33.6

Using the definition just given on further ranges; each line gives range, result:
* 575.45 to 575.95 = 32.2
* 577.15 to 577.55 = 34.3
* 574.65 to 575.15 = 34.8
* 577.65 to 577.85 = 35.8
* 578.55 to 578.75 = 37.7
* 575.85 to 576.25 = 34.9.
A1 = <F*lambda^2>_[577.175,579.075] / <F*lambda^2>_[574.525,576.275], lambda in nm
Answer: 1.06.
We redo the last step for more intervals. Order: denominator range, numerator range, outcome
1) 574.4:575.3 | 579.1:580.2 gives 1.02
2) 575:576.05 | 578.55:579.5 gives 1.08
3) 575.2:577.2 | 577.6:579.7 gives 1.03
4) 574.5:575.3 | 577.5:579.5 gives 1.05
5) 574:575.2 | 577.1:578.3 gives 1.01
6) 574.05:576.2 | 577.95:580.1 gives 1.03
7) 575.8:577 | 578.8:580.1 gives 0.98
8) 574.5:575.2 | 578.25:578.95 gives 1.07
